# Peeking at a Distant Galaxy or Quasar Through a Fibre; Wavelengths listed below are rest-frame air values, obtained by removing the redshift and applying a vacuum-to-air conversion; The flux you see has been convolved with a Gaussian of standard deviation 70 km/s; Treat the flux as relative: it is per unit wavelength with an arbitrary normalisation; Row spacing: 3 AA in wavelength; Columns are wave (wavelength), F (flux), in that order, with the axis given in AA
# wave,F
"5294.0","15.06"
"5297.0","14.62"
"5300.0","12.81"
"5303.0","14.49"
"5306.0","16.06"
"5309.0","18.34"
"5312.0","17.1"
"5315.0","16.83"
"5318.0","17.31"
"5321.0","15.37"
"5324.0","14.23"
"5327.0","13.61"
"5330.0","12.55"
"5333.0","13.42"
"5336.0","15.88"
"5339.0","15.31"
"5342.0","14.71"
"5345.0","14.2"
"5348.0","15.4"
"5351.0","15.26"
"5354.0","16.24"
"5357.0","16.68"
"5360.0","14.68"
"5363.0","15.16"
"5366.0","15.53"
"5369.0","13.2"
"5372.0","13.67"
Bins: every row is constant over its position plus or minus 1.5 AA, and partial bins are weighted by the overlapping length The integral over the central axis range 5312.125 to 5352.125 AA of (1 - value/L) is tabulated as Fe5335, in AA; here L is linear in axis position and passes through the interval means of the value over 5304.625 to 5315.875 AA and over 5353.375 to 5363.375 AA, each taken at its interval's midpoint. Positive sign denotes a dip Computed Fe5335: 3.6 AA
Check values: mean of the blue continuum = 17.1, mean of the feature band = 15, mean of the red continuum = 15.7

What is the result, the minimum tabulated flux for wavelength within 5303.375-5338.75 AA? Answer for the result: 12.55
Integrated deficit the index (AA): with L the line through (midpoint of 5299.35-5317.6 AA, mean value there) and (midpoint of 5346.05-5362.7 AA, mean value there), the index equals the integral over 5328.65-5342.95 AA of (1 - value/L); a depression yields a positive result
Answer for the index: 1.3 AA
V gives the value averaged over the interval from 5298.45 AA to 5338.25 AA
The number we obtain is 15.2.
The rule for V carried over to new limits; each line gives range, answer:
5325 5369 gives 14.8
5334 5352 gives 15.1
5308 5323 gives 16.9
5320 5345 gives 14.4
